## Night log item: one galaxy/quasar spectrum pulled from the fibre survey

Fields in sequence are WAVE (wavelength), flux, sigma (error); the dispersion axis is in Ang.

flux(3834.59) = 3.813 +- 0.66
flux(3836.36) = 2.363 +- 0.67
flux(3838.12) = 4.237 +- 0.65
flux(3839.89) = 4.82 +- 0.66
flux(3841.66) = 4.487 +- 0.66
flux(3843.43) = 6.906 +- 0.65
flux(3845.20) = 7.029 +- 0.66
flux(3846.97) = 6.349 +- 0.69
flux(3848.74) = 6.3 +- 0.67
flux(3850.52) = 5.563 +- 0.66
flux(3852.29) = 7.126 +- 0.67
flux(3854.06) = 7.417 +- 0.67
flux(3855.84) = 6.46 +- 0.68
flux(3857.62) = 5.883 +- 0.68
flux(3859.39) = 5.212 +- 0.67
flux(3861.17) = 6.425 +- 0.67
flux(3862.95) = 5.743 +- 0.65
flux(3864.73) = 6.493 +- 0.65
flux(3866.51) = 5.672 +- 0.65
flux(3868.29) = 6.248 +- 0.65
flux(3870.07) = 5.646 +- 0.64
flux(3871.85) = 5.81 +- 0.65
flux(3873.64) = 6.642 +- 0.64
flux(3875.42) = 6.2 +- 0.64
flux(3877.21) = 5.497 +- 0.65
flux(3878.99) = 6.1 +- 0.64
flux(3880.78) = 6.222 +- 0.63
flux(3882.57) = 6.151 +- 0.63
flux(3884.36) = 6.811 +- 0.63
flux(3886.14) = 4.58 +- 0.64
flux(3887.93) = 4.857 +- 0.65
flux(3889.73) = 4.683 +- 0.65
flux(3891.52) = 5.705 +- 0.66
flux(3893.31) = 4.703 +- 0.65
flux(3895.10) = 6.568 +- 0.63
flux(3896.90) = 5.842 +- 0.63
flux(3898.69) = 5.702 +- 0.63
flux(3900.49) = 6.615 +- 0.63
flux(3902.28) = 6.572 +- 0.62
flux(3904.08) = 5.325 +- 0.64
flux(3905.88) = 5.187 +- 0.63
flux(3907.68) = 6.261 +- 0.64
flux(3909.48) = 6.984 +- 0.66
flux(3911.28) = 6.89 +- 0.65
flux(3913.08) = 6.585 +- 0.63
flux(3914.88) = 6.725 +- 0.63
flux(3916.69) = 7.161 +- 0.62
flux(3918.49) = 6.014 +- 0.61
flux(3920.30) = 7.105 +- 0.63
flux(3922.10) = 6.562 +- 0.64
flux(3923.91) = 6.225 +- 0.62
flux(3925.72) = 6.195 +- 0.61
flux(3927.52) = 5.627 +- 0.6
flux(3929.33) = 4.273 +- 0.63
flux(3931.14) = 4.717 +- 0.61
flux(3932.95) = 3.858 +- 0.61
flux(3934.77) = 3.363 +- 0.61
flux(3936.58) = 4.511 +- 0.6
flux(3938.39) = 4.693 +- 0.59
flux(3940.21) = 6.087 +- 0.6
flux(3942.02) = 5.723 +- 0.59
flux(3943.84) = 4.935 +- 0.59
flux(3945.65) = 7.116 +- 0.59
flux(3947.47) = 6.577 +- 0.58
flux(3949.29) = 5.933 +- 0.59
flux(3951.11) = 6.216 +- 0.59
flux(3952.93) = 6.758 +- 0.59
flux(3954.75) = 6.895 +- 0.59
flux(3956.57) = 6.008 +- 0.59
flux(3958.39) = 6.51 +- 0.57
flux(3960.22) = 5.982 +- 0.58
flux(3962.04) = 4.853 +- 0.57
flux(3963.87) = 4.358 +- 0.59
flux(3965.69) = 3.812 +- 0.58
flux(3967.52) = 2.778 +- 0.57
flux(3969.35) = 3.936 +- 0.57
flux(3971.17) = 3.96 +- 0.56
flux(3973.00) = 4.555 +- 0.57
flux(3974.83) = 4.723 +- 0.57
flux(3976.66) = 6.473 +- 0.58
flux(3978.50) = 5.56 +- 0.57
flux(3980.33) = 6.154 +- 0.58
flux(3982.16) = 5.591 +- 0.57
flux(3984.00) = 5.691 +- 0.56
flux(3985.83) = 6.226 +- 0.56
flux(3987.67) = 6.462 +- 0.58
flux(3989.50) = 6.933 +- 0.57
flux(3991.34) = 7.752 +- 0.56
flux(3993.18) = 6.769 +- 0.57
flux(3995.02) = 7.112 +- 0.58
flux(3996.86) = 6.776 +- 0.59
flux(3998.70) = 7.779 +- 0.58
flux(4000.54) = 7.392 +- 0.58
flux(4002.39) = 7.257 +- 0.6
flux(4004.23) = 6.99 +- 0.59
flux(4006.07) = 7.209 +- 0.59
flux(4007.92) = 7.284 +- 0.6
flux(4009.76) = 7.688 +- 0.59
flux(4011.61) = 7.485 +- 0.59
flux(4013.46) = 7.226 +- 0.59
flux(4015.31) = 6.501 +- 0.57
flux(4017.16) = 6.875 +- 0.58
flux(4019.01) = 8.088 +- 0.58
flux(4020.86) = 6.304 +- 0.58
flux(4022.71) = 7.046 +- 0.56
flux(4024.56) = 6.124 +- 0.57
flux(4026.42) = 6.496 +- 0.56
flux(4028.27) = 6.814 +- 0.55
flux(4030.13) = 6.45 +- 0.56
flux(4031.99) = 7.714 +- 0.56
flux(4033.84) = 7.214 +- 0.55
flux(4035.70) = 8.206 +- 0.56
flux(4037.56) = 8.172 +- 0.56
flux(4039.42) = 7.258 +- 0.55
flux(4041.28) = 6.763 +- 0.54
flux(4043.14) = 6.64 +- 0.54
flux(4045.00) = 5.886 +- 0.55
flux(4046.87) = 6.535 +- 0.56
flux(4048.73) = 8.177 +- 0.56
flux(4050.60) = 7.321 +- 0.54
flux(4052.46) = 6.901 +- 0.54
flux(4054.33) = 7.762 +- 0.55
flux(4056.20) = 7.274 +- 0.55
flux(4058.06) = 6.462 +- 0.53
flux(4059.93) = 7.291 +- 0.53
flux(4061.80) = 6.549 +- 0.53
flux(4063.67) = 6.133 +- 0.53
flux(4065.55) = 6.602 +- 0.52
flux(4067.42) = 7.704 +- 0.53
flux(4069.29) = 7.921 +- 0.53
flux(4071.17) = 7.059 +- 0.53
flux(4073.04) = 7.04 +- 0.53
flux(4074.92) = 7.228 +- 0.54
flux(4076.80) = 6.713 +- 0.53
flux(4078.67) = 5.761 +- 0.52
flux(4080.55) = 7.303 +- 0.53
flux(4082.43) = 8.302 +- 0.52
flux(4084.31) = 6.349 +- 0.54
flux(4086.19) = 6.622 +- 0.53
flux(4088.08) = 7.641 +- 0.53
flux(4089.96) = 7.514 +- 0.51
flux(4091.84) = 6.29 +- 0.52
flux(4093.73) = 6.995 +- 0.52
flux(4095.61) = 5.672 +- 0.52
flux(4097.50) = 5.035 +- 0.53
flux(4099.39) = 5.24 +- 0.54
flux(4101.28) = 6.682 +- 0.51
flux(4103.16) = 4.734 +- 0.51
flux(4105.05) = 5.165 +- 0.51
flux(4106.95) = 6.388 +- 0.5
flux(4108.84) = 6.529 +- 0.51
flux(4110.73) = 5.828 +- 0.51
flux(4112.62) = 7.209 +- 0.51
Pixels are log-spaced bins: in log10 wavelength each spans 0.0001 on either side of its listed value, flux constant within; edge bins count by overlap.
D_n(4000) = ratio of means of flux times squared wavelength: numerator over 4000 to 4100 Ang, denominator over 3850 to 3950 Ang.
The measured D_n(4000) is 1.3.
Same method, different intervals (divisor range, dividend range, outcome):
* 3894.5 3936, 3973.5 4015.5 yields 1.19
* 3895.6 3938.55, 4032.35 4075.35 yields 1.32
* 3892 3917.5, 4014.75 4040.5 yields 1.22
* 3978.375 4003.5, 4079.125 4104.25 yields 1.01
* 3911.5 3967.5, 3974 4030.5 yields 1.23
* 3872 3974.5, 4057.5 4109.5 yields 1.27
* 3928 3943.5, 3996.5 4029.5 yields 1.57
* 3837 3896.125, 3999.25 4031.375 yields 1.29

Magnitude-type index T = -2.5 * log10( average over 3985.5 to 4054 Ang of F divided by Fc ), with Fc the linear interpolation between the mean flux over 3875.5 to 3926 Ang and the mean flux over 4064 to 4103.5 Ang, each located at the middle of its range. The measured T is -0.10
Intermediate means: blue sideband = 6.07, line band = 7.09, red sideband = 6.71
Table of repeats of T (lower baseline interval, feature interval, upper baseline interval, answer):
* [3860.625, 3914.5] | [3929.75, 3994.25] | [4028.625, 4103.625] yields 0.158 mag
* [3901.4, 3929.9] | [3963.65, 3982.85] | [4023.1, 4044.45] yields 0.372 mag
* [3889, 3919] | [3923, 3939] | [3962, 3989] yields 0.182 mag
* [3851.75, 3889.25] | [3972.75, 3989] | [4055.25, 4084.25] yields 0.137 mag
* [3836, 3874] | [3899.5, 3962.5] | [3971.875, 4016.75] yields 0.067 mag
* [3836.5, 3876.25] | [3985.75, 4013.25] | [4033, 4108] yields -0.102 mag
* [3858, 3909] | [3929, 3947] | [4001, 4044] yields 0.263 mag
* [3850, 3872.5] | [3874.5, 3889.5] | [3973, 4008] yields 0.083 mag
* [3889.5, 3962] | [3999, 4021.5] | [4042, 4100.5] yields -0.125 mag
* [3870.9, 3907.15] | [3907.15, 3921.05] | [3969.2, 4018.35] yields -0.130 mag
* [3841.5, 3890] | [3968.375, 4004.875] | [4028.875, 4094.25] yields 0.084 mag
